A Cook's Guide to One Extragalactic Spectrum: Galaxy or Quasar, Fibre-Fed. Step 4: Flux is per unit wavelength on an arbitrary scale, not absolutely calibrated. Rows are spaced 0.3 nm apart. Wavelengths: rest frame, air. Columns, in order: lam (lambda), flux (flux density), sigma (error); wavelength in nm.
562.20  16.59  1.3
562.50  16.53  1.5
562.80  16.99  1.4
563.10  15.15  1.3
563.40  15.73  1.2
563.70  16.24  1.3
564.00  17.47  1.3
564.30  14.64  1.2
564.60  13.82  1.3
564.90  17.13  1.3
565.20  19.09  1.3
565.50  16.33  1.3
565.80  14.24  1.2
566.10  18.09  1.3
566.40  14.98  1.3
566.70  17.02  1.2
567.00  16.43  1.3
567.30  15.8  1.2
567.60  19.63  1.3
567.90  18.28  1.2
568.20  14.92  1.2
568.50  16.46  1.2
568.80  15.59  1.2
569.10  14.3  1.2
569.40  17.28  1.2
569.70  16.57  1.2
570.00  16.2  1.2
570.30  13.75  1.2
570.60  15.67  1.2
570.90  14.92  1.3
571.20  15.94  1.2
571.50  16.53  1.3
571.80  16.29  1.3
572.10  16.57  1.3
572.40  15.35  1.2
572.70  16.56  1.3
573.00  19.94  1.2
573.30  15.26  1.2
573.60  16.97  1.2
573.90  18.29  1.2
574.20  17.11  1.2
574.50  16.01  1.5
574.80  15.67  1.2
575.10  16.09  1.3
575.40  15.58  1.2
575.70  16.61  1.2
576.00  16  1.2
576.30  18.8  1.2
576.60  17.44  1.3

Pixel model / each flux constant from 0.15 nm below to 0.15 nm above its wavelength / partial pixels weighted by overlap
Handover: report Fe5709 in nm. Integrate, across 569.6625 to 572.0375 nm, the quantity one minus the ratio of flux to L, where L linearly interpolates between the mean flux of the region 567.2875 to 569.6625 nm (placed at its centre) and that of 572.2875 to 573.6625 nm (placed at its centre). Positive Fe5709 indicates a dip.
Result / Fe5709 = 0.14 nm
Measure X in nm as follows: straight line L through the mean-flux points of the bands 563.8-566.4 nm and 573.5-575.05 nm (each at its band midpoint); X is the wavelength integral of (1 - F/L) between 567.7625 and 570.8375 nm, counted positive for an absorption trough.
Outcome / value 0.12 nm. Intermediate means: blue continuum 16.3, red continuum 16.8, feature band 15.9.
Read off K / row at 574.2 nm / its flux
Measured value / 17.11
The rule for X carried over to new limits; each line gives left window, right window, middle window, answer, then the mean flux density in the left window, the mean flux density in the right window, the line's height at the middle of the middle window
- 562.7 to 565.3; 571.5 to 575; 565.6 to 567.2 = 0.02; 16.2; 16.7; 16.3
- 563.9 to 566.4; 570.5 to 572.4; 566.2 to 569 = -0.07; 16.2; 15.9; 16.1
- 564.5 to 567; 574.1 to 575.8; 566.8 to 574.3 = -0.08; 16.4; 16.1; 16.3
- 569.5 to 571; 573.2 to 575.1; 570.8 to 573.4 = -0.07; 15.5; 16.5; 16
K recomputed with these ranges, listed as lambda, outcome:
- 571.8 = 16.29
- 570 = 16.2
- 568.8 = 15.59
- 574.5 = 16.01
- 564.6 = 13.82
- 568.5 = 16.46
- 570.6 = 15.67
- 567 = 16.43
